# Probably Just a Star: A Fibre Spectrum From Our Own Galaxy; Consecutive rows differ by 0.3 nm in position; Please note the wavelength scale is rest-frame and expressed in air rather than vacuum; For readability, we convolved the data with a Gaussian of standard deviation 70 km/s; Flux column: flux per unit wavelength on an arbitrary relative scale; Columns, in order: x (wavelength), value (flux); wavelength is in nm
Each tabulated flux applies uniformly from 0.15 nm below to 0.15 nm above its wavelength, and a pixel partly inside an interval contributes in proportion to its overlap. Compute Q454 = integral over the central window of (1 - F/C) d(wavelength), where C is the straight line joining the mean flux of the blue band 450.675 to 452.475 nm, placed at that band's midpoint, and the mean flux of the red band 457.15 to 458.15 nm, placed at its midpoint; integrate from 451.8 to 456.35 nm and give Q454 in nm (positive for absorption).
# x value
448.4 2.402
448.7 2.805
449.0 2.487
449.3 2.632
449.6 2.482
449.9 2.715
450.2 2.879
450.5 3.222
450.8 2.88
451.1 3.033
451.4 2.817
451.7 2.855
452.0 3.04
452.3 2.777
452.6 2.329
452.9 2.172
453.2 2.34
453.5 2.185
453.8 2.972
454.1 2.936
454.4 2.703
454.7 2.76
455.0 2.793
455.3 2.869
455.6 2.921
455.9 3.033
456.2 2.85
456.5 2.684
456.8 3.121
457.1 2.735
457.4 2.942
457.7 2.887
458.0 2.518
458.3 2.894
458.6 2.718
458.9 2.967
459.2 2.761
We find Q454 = 0.21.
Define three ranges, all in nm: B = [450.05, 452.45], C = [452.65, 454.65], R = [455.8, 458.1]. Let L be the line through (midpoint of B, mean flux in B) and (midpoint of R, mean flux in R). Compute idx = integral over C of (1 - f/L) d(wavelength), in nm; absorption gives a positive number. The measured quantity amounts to 0.241 nm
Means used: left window 2.94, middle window 2.55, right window 2.85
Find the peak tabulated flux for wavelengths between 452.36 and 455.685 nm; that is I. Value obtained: 2.972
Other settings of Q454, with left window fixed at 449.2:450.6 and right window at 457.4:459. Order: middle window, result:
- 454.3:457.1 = -0.059 nm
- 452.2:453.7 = 0.226 nm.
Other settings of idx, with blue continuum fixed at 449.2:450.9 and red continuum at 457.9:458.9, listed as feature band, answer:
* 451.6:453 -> 0.07 nm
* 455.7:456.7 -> -0.04 nm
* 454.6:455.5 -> -0.01 nm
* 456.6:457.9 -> -0.06 nm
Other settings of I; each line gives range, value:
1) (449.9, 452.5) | 3.222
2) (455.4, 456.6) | 3.033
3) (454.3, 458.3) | 3.121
